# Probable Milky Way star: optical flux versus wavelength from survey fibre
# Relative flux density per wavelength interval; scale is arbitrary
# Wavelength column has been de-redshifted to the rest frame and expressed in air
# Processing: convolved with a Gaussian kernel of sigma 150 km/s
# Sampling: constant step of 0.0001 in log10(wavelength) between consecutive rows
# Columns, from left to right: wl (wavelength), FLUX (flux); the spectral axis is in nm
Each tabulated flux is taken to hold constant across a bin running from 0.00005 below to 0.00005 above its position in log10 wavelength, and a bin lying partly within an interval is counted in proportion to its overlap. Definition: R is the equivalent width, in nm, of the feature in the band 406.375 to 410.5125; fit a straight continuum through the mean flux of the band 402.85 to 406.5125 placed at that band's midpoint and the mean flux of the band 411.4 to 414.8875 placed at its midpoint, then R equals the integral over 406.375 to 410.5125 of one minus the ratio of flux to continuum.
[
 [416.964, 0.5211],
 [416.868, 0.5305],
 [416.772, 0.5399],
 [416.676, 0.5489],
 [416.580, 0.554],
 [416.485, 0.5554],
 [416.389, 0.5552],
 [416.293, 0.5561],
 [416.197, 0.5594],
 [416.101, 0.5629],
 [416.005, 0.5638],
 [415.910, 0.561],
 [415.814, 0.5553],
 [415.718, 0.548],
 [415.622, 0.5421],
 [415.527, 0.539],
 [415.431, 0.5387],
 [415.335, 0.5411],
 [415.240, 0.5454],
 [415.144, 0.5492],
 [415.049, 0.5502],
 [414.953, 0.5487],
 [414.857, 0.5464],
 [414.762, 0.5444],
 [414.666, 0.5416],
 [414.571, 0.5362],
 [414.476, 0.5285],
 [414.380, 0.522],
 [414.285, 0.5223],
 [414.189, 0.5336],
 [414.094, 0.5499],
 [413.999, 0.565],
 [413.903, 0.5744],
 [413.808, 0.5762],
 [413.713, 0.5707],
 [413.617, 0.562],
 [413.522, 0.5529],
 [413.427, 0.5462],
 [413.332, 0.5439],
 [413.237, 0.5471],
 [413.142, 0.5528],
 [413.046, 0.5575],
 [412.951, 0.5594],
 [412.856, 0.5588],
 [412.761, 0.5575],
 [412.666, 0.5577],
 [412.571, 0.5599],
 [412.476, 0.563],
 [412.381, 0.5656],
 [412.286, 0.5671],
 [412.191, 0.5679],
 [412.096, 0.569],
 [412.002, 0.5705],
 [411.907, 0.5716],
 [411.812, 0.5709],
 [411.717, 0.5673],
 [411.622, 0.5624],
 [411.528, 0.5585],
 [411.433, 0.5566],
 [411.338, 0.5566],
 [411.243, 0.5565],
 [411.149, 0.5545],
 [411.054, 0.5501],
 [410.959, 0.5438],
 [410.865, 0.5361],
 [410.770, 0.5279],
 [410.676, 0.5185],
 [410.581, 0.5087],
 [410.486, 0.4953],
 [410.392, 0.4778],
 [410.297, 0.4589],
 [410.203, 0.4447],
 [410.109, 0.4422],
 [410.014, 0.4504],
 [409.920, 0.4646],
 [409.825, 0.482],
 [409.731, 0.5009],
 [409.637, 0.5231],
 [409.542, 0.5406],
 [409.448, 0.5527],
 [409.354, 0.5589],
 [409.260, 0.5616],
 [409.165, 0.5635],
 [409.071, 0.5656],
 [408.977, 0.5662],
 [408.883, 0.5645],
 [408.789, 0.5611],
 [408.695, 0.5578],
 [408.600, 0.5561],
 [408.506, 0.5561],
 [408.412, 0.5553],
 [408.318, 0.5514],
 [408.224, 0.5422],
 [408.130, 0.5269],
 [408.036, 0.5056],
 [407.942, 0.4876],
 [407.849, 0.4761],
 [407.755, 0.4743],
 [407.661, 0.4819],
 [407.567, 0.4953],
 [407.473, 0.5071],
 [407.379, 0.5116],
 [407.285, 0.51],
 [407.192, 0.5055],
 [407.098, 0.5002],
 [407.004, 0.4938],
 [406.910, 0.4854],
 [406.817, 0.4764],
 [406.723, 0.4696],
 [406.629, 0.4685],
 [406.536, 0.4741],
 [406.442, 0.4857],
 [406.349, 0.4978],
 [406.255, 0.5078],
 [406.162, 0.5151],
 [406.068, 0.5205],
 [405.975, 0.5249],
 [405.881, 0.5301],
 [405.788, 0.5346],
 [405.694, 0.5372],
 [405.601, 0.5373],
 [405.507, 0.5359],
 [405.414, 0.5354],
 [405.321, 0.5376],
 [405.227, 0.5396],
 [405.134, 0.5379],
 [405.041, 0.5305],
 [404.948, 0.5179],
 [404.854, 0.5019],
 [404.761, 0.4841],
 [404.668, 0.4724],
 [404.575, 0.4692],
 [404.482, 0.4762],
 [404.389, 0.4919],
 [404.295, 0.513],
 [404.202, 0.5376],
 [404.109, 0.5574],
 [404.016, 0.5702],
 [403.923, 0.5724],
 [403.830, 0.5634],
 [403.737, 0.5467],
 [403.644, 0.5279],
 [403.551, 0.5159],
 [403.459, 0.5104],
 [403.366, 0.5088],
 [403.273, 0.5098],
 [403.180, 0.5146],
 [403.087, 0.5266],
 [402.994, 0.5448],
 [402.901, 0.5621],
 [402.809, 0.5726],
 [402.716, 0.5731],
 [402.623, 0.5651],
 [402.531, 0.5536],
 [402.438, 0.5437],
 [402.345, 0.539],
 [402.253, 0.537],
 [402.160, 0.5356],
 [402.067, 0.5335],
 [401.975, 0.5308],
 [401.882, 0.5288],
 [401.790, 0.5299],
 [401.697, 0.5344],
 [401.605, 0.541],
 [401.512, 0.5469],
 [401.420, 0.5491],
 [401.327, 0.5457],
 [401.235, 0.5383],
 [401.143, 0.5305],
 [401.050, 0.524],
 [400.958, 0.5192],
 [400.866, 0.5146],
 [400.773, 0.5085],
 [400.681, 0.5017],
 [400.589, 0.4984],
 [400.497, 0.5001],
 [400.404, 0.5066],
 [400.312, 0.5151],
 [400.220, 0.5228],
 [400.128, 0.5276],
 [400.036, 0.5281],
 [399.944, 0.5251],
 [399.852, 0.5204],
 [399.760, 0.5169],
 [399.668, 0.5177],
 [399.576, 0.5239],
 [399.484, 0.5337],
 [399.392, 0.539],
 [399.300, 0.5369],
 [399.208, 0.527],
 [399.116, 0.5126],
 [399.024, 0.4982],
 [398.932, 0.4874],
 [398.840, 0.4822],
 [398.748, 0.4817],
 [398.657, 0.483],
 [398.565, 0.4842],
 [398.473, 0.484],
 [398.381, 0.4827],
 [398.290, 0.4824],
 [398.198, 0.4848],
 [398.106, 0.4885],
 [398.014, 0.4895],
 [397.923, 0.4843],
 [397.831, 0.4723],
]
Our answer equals 0.21 nm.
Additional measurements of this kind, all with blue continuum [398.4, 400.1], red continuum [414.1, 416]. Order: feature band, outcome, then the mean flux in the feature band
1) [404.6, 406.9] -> 0.06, 0.511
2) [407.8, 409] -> -0.02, 0.539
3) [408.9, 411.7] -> 0.04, 0.524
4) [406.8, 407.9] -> 0.07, 0.494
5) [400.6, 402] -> -0.04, 0.529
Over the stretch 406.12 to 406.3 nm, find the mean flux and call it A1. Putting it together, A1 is 0.513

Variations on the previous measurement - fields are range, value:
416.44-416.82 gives 0.551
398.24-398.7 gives 0.483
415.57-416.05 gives 0.555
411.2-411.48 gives 0.555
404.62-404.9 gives 0.487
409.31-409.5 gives 0.557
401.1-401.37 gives 0.54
